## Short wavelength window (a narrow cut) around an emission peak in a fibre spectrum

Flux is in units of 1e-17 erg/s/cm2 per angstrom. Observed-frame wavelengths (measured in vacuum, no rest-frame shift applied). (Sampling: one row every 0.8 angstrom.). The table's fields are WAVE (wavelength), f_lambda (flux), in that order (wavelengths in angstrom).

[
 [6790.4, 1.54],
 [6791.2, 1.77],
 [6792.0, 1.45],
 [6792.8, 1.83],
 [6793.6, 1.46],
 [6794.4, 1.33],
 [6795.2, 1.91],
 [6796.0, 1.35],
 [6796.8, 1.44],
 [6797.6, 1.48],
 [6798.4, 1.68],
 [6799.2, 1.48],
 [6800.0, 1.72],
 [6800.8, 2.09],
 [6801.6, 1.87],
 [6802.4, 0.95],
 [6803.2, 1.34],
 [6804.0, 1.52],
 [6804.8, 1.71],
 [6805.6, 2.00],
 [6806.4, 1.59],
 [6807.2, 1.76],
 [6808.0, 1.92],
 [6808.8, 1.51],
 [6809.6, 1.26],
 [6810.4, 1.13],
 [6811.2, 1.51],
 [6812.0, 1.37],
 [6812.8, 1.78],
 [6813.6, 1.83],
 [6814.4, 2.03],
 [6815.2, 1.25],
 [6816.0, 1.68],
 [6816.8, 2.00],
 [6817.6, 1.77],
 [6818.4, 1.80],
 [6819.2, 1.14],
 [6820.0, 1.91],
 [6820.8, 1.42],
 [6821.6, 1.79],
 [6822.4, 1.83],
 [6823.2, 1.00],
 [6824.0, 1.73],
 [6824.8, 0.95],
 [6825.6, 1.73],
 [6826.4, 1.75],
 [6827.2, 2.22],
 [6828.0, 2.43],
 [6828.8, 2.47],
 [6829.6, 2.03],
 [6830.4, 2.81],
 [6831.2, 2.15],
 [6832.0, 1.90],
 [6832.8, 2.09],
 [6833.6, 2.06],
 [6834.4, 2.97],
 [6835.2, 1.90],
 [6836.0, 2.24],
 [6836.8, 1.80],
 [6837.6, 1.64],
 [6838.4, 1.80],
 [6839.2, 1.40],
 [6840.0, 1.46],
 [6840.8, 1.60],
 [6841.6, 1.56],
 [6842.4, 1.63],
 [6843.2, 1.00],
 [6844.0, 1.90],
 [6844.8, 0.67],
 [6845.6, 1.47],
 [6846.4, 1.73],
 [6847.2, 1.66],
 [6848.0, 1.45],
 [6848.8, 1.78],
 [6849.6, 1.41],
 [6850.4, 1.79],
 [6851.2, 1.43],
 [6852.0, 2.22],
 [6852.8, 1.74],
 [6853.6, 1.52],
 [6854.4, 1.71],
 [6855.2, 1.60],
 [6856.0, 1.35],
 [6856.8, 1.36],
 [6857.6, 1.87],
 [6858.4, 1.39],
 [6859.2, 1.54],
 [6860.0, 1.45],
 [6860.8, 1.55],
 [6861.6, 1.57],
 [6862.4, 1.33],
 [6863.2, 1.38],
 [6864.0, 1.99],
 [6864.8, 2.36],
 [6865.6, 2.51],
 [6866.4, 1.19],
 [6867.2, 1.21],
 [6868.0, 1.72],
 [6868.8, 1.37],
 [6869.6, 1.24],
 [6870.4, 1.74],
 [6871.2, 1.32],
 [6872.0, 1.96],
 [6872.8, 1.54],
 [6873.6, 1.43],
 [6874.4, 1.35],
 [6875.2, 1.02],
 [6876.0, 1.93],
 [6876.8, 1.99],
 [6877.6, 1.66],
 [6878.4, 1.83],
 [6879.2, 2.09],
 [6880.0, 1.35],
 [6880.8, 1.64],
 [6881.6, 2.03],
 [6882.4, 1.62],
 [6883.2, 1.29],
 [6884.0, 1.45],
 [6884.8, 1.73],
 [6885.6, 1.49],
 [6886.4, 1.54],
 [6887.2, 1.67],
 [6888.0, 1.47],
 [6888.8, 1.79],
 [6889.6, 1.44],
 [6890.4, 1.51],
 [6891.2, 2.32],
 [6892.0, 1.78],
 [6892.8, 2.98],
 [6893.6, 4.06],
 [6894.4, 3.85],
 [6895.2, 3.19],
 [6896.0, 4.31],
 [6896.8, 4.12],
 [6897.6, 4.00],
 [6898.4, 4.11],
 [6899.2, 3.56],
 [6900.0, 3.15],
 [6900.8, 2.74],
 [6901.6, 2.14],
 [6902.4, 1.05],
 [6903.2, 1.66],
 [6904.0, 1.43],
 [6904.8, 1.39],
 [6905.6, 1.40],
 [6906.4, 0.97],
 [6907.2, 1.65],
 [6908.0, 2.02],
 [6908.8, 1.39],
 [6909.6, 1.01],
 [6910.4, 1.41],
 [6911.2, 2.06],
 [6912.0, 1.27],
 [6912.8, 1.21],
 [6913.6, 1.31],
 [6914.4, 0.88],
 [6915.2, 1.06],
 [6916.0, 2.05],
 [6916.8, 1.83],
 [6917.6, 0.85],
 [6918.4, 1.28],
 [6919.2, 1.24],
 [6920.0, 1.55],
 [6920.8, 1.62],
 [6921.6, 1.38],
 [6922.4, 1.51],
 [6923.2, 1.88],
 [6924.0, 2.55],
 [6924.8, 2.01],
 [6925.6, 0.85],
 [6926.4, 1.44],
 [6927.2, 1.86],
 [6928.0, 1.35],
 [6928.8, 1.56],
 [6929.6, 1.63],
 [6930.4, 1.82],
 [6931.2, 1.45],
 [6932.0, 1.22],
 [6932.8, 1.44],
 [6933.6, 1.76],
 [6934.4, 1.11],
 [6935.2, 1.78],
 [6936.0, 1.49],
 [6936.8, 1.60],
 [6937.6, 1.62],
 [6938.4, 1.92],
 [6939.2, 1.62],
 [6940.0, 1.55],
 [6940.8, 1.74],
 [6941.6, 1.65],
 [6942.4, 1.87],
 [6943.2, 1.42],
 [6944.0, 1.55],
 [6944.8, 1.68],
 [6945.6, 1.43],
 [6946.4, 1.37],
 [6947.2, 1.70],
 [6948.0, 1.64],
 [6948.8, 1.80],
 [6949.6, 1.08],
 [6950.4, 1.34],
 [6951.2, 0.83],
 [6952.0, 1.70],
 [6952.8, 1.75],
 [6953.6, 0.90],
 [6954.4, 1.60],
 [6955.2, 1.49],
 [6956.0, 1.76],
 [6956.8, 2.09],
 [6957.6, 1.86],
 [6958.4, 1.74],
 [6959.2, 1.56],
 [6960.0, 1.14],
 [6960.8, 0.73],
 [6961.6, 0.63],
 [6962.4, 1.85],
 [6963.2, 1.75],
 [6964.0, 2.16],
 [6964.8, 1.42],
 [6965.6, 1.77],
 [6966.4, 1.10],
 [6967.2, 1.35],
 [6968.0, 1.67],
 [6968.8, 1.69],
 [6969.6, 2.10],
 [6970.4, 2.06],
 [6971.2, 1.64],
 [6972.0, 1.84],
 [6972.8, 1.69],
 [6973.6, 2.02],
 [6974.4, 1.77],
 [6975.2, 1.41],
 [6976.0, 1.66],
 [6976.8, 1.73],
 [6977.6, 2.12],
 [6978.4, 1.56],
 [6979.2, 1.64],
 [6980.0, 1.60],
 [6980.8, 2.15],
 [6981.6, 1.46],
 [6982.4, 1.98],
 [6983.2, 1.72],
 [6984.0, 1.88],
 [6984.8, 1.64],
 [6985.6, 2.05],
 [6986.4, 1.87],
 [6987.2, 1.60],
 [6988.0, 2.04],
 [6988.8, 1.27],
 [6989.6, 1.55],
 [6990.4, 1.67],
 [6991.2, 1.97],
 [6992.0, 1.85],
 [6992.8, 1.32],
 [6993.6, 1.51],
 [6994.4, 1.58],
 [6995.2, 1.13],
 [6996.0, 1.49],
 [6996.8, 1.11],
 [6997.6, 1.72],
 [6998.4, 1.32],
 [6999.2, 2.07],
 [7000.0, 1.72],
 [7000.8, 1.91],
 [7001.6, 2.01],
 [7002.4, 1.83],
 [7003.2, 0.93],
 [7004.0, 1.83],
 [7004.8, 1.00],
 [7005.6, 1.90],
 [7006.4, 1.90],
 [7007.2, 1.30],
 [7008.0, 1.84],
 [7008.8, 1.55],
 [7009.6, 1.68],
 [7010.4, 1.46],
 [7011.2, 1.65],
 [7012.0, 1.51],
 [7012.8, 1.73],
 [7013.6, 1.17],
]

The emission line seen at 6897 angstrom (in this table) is [O III]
